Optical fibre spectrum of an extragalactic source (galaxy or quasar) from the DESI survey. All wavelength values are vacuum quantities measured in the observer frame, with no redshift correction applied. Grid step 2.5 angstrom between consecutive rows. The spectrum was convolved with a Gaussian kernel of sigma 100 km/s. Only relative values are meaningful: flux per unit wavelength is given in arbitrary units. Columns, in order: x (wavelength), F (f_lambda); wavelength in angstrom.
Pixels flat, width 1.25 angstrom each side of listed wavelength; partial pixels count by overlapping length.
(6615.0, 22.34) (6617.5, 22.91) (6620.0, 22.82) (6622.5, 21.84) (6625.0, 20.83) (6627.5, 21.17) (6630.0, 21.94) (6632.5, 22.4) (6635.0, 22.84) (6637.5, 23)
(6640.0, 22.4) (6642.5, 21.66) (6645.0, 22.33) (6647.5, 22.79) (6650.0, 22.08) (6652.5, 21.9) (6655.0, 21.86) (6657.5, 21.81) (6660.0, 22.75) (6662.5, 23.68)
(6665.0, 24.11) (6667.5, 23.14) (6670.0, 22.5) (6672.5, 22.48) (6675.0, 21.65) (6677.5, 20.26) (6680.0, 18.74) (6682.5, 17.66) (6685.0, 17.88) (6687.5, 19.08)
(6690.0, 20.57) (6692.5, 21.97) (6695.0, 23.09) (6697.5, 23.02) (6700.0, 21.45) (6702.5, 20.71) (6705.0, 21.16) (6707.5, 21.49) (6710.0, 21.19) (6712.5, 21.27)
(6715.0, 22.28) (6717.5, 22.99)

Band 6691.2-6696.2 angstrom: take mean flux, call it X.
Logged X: 22.5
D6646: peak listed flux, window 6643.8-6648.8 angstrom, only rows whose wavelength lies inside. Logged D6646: 22.79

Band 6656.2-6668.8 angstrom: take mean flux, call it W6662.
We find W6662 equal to 23.1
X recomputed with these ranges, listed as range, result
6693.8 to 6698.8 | 23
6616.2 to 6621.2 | 22.9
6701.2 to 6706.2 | 20.9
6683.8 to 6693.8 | 19.9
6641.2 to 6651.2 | 22.2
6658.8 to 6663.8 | 23.2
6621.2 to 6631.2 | 21.4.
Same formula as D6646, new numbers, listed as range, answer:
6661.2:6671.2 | 24.11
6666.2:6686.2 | 23.14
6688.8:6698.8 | 23.09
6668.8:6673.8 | 22.5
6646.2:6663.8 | 23.68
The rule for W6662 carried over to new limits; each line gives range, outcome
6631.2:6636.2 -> 22.6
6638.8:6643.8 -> 22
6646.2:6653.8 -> 22.3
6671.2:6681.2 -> 20.8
